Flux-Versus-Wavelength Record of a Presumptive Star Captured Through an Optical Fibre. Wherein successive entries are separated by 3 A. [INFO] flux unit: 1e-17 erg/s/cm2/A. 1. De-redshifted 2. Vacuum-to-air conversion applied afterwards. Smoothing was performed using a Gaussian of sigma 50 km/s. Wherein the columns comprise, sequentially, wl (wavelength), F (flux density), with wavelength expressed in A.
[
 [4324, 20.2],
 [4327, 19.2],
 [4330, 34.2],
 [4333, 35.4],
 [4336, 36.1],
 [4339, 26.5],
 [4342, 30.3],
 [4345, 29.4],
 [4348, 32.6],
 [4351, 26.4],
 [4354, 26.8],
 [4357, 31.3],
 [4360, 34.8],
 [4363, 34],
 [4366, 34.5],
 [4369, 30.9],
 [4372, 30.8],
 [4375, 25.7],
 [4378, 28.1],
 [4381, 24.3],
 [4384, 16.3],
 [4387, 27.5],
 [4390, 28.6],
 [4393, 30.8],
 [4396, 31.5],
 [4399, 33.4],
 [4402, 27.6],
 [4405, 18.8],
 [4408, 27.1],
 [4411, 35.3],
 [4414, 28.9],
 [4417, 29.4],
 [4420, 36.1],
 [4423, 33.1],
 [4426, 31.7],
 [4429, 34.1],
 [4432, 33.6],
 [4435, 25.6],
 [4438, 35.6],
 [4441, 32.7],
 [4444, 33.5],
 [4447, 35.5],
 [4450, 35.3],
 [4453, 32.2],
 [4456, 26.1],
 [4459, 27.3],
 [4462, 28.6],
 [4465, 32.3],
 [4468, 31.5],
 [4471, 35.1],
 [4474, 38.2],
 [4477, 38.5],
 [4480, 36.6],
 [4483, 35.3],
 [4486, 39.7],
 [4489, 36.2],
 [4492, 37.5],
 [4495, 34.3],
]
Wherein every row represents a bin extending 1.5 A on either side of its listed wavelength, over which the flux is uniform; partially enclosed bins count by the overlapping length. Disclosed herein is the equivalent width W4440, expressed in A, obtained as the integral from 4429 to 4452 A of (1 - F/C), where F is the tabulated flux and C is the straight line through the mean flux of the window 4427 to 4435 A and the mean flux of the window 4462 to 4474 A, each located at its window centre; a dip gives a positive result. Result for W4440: -0.5 A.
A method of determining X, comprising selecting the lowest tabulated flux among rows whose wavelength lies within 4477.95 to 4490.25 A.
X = 35.3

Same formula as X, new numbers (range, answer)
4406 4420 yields 27.1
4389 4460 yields 18.8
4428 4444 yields 25.6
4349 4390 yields 16.3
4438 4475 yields 26.1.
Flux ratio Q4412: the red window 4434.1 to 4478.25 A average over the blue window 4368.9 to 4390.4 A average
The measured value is 1.2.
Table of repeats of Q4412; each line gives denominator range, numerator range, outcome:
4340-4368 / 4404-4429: 0.98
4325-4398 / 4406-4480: 1.10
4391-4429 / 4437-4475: 1.07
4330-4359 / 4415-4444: 1.05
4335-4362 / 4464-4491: 1.18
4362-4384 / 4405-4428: 1.07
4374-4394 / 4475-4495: 1.44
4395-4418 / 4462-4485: 1.21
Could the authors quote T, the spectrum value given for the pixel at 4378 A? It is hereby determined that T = 28.1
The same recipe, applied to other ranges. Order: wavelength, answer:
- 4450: 35.3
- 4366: 34.5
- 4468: 31.5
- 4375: 25.7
